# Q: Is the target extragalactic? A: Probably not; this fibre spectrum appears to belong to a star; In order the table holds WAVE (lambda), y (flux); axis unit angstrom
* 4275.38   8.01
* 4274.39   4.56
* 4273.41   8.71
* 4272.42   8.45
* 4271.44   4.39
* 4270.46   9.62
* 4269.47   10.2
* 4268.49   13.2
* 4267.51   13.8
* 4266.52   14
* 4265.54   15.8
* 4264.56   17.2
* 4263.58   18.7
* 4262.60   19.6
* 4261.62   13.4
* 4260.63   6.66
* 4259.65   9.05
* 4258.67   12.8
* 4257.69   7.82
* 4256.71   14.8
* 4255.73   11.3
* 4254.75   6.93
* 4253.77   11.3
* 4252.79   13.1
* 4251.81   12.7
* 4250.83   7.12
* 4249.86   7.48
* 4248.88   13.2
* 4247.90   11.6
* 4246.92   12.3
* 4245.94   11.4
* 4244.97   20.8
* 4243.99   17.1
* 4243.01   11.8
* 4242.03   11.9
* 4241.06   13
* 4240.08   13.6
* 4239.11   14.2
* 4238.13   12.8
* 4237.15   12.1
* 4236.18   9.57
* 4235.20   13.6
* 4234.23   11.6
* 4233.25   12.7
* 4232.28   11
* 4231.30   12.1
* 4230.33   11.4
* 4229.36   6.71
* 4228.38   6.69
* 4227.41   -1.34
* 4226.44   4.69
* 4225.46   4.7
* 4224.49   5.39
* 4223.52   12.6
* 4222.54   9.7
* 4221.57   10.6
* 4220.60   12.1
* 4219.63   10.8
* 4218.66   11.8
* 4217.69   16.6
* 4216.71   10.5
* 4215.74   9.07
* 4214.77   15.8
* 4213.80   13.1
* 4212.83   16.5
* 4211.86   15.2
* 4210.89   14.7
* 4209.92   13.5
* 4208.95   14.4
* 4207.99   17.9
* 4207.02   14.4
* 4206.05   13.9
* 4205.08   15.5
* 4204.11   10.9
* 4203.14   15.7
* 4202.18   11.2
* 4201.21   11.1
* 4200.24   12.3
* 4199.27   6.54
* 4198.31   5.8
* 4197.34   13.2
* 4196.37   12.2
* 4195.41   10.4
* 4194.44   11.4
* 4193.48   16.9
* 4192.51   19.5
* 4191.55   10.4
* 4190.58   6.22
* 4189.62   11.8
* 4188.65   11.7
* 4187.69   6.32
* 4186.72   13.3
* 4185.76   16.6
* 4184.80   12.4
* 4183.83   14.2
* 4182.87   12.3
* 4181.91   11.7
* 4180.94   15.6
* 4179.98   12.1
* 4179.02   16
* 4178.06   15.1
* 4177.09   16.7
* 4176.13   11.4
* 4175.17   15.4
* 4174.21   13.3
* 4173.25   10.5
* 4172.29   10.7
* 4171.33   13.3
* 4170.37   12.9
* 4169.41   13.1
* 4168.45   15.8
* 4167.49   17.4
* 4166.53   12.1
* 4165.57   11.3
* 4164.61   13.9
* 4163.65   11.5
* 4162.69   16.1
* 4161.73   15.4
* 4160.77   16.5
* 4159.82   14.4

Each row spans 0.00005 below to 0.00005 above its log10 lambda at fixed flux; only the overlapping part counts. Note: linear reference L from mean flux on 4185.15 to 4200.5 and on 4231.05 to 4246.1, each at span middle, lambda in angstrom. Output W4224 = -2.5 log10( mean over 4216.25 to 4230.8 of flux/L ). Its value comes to 0.38 mag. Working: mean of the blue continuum 11.5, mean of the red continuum 13.1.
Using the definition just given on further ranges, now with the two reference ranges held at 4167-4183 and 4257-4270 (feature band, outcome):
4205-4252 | 0.142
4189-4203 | 0.188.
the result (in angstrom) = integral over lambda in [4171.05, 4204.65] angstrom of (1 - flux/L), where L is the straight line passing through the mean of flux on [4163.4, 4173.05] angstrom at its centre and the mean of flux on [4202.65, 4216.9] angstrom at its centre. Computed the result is 3.0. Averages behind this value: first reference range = 13.2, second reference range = 14.2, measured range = 12.4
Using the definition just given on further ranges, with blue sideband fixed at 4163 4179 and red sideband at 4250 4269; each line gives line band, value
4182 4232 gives 5.8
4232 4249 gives -0.4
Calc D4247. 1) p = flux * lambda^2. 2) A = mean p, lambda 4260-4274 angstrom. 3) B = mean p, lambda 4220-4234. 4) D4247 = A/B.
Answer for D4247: 1.46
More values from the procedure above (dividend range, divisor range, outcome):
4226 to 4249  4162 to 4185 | 0.87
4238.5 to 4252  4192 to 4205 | 1.07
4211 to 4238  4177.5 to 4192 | 0.88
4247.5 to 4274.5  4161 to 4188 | 0.88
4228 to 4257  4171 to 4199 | 0.97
